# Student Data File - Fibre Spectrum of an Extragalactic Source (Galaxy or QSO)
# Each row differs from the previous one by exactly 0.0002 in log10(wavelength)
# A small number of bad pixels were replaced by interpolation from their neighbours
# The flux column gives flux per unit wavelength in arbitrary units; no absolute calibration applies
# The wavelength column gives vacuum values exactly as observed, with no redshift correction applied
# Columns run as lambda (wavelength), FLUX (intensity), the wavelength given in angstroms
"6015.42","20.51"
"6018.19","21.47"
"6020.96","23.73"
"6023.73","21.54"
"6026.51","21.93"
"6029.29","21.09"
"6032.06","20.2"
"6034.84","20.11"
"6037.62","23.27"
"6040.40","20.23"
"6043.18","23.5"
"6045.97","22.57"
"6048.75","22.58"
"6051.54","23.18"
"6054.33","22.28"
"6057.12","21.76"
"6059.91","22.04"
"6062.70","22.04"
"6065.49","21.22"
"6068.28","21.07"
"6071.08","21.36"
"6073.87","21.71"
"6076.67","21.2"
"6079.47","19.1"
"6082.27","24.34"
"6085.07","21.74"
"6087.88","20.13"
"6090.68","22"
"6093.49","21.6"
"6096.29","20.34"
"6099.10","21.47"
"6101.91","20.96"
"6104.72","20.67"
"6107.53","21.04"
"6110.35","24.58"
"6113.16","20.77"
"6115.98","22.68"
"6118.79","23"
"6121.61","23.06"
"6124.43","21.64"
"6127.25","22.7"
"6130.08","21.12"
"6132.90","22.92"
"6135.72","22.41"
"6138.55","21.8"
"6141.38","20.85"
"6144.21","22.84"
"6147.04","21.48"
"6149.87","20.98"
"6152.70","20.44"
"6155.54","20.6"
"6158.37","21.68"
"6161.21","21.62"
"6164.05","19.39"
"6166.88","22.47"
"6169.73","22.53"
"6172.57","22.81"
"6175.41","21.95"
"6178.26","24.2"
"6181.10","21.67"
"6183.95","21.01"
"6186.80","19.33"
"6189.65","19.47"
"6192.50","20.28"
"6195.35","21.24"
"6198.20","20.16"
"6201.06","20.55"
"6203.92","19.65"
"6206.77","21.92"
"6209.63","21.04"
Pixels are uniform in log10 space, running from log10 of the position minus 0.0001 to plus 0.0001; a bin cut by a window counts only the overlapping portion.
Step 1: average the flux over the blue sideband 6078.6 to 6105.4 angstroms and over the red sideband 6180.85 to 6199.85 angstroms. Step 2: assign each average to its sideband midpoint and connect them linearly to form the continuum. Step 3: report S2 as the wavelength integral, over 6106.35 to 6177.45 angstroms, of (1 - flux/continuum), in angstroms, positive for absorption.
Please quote -3.7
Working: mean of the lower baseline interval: 21.3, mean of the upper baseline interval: 20.4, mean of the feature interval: 21.9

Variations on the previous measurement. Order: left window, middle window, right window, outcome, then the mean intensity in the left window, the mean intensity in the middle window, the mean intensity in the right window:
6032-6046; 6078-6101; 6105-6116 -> 0.6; 21.7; 21.3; 22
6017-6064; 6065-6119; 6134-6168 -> 0.4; 22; 21.5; 21.4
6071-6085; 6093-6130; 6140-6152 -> -0.6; 21.6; 21.9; 21.5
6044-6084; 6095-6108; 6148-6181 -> 0.6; 21.9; 20.9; 21.7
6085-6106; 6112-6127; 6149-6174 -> -0.8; 21.1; 22.3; 21.4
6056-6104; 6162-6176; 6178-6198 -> -0.6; 21.4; 21.8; 20.8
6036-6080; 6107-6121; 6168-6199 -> -0.6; 21.9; 22.5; 21.4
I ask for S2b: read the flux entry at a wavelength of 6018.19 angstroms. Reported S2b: 21.47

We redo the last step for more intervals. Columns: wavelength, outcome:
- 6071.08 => 21.36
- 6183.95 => 21.01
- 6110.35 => 24.58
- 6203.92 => 19.65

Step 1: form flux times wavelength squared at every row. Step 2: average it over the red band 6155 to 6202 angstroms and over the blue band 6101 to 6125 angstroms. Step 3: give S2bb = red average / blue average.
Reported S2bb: 1.0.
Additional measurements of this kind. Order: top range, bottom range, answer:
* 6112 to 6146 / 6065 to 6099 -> 1.05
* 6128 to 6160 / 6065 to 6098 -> 1.03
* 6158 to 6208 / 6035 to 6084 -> 1.01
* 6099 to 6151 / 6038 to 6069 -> 1.02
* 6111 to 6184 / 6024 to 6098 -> 1.04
